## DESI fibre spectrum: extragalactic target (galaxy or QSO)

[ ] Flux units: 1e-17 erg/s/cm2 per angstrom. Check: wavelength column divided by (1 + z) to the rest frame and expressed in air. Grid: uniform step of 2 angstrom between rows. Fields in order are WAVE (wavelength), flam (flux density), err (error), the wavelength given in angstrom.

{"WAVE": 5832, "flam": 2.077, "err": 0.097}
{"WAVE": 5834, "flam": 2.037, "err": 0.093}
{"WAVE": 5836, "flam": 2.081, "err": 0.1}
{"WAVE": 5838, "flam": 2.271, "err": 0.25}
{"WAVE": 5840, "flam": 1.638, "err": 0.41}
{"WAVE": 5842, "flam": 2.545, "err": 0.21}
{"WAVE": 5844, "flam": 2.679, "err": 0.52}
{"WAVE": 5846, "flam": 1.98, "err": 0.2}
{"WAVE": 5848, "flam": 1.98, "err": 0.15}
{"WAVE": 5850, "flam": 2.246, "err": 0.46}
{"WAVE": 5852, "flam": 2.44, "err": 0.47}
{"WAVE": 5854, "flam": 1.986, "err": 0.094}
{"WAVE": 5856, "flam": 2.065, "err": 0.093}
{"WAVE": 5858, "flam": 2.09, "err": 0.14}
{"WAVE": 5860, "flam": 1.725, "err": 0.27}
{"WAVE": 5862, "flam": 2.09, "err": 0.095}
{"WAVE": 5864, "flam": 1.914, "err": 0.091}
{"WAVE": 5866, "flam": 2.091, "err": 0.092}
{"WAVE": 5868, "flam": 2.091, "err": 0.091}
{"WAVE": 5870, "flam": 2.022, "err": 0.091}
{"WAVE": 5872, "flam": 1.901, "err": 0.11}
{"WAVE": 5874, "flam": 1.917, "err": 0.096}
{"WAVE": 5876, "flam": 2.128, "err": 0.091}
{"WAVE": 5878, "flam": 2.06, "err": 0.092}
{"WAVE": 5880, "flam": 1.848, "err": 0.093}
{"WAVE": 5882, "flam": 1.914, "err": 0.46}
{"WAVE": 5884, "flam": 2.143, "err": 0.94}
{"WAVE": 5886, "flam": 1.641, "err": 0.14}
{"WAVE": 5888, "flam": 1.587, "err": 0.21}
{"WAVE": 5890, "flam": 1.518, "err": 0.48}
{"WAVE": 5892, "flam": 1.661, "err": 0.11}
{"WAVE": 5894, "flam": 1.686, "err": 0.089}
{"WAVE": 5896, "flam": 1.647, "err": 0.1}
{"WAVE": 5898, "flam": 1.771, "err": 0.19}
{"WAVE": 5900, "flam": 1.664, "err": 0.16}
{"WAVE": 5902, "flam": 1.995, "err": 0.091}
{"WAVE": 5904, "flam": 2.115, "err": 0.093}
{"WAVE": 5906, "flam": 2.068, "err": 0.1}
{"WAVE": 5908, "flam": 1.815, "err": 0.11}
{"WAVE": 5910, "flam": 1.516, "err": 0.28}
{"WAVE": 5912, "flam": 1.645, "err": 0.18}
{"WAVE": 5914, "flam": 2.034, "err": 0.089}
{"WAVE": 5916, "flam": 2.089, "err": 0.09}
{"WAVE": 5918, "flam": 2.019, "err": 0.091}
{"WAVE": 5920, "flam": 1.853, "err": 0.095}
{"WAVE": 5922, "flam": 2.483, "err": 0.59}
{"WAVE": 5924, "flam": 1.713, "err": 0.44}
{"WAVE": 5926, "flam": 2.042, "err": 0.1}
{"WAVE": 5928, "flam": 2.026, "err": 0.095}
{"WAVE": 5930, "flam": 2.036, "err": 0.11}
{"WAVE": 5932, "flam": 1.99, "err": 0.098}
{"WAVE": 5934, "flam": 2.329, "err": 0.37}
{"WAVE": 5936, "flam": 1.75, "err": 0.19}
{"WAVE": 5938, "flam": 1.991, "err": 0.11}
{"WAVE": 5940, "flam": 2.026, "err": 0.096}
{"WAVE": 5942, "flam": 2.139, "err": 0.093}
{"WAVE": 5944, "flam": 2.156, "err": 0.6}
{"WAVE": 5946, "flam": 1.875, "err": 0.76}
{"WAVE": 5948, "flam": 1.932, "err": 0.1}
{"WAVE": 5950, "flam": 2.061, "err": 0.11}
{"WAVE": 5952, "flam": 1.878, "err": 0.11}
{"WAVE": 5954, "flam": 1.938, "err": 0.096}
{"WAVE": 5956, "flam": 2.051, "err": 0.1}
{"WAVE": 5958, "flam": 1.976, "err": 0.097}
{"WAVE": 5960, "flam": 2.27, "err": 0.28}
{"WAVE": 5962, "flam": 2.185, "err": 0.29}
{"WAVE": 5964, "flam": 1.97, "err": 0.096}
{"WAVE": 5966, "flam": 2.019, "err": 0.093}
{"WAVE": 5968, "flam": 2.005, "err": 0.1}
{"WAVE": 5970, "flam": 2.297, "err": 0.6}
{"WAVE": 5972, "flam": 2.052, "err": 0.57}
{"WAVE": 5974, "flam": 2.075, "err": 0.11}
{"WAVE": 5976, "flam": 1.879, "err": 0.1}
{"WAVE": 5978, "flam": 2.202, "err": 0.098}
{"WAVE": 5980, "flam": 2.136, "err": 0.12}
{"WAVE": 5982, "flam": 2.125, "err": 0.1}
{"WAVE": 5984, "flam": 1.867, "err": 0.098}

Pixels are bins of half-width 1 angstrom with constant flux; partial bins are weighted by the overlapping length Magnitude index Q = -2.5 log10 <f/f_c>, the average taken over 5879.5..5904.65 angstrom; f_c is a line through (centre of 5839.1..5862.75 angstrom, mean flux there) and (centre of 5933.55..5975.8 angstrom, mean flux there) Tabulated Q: 0.18 mag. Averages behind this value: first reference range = 2.12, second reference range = 2.04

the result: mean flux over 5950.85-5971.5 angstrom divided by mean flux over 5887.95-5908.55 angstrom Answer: 1.2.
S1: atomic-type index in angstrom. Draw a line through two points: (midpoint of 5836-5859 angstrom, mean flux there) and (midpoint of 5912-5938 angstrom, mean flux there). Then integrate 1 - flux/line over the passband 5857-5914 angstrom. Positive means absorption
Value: 6.13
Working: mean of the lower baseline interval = 2.17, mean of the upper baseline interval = 2.01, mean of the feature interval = 1.87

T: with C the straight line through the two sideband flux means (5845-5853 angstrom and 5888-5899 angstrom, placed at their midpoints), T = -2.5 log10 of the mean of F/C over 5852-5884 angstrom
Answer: -0.038 mag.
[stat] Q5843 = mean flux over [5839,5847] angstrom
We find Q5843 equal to 2.21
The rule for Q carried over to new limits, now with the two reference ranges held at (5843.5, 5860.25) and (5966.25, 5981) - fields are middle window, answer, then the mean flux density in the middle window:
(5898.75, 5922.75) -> 0.10 mag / 1.93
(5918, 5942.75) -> 0.04 mag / 2.03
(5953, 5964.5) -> 0.01 mag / 2.07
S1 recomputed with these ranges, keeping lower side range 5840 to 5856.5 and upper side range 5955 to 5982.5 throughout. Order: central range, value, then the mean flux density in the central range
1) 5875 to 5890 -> 2.05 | 1.88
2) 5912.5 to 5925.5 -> 0.73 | 2.02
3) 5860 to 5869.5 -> 0.78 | 2.01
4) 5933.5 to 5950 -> 0.76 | 2.02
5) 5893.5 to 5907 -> 1.88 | 1.86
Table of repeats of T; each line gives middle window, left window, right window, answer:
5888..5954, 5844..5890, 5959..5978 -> 0.07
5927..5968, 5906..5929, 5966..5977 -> -0.01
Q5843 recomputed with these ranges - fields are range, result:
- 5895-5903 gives 1.77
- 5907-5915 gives 1.75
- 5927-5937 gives 2.03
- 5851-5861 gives 2.06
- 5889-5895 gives 1.62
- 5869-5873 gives 1.96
